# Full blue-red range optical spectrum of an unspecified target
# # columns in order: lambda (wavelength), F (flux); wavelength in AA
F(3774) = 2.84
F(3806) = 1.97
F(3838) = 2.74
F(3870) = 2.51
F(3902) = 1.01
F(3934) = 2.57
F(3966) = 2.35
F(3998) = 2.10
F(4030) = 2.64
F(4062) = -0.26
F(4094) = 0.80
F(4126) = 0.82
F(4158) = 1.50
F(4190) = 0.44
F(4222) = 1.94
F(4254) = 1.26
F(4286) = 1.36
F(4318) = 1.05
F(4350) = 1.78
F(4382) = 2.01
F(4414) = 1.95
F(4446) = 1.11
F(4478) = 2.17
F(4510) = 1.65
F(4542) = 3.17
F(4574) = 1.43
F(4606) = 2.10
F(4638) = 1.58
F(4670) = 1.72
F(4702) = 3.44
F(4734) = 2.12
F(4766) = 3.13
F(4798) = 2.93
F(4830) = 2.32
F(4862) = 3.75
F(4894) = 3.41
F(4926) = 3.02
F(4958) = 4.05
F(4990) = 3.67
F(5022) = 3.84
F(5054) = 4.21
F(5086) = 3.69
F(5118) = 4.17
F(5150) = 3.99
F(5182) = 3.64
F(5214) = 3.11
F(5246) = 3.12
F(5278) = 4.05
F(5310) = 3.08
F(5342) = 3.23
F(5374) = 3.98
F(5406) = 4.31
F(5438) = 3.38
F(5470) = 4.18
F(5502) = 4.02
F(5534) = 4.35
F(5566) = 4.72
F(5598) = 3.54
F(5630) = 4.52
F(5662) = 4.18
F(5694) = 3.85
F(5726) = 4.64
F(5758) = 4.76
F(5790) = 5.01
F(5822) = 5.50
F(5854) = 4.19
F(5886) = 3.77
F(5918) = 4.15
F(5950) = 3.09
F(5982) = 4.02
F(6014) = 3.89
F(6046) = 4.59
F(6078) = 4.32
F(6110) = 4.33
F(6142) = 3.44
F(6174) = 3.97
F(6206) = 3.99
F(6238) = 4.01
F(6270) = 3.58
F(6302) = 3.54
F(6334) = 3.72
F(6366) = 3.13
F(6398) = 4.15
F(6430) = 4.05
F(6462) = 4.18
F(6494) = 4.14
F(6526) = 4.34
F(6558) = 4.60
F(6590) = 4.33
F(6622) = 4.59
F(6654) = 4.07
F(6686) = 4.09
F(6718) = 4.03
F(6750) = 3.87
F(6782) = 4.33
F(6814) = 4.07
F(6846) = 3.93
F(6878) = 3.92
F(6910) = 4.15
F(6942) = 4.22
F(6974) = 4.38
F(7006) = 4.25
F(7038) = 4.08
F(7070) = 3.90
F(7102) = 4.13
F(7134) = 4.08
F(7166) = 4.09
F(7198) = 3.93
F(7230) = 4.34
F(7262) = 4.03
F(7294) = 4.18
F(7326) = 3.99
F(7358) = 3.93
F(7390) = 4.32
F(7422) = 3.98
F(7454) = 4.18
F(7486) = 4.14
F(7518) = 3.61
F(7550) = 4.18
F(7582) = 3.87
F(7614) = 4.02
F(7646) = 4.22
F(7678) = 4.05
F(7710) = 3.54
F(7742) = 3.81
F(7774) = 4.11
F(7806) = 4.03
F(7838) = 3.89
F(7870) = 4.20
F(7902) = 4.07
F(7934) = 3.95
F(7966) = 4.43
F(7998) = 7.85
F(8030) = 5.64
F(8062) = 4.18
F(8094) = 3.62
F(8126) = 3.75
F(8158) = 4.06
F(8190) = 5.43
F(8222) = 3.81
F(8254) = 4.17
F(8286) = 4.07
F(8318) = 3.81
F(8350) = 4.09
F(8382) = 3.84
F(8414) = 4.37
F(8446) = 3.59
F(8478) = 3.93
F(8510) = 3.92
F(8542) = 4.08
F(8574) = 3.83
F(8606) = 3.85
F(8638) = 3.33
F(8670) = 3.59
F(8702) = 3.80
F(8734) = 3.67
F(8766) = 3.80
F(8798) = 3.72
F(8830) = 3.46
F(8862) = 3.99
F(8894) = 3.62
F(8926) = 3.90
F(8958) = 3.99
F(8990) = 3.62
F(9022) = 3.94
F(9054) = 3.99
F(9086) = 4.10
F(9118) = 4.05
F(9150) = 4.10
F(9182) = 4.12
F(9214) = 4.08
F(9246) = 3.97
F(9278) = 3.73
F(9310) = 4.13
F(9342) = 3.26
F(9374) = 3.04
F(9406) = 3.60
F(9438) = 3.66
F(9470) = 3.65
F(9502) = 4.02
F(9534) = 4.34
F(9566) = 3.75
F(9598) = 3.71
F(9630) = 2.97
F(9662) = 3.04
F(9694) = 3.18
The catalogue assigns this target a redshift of 0.218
